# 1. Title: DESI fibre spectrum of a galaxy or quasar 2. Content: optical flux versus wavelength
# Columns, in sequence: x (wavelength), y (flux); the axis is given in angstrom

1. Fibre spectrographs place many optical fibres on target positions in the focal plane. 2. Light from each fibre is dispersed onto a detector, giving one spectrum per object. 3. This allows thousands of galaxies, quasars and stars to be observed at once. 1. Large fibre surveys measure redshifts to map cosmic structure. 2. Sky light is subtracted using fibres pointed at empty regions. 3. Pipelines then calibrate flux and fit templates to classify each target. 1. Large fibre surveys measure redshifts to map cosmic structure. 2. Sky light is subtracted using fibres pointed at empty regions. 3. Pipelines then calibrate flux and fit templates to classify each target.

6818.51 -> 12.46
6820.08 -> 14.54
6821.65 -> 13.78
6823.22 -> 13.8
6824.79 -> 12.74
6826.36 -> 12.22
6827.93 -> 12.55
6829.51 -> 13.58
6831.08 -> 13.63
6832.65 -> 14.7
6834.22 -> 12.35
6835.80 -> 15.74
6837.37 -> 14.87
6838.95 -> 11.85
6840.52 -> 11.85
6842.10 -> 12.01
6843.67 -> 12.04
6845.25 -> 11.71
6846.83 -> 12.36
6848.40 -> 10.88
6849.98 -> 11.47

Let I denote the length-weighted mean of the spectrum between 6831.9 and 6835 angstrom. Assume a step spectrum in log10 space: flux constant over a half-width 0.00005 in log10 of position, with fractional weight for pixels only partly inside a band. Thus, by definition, 13.5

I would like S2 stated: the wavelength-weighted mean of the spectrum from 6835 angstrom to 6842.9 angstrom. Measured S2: 13.3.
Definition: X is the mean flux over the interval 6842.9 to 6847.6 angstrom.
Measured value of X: 12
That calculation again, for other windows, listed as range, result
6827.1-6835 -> 13.4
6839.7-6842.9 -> 12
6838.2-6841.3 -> 11.9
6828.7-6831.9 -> 13.6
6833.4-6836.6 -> 14.1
